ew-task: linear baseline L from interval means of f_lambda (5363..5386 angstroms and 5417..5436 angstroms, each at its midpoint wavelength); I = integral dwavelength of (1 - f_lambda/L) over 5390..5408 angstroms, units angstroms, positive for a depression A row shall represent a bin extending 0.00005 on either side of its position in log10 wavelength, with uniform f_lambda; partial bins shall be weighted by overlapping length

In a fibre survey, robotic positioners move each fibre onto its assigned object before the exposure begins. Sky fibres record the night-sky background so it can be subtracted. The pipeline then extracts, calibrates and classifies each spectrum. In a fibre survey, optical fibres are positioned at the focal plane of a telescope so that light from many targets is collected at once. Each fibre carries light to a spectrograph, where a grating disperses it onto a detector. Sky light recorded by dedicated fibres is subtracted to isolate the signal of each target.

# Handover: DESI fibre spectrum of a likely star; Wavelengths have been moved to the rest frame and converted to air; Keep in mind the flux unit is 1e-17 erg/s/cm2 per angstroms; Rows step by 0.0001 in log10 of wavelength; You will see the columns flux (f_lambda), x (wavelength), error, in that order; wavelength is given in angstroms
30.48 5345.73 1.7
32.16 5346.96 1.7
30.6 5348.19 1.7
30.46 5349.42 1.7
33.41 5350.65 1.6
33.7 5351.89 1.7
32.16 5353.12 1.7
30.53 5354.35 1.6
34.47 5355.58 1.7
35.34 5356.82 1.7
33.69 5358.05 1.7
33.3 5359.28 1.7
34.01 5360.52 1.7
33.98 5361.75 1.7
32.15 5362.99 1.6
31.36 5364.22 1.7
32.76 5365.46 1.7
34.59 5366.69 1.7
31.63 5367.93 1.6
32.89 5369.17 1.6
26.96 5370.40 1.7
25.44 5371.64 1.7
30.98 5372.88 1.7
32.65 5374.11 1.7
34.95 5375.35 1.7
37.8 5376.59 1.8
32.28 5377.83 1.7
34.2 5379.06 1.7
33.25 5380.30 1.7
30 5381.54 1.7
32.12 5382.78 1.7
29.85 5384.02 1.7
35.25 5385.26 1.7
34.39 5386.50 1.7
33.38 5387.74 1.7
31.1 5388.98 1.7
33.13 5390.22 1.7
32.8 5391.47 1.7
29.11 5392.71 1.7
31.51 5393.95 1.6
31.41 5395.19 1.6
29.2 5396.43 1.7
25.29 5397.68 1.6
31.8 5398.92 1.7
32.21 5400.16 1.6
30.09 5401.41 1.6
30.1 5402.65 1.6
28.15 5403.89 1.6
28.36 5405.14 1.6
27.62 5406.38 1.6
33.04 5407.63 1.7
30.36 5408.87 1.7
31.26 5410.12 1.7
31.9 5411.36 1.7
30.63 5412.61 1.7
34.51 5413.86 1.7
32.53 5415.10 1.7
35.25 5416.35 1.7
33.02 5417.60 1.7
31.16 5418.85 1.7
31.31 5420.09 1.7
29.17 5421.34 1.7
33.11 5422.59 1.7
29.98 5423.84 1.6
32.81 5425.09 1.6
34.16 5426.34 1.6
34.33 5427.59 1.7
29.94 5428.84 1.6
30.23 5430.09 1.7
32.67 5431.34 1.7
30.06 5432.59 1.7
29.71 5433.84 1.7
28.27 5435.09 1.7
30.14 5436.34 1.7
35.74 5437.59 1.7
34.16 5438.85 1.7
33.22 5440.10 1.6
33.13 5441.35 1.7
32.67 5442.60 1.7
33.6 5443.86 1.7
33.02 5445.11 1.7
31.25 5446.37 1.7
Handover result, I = 0.9 angstroms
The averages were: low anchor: 32.2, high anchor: 31.3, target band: 30.1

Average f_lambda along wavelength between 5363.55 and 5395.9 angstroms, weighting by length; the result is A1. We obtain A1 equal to 32.1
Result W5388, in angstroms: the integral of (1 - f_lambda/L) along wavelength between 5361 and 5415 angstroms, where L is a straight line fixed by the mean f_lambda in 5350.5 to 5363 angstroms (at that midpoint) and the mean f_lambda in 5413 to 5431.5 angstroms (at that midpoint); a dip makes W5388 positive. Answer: 2.1 angstroms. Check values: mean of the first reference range 33.4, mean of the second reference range 32.2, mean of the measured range 31.6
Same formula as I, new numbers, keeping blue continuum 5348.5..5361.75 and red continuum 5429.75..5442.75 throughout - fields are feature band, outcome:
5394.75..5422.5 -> 1.19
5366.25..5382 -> 0.33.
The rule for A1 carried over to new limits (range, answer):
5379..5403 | 31.5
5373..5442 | 31.8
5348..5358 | 32.7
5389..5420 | 31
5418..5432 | 31.7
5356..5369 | 33.3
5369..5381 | 32.1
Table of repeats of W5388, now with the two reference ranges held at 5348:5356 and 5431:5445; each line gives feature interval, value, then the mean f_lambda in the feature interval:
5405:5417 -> 0.2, 31.7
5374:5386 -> -0.4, 33.3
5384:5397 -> 0.1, 32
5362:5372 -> 0.3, 31.2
